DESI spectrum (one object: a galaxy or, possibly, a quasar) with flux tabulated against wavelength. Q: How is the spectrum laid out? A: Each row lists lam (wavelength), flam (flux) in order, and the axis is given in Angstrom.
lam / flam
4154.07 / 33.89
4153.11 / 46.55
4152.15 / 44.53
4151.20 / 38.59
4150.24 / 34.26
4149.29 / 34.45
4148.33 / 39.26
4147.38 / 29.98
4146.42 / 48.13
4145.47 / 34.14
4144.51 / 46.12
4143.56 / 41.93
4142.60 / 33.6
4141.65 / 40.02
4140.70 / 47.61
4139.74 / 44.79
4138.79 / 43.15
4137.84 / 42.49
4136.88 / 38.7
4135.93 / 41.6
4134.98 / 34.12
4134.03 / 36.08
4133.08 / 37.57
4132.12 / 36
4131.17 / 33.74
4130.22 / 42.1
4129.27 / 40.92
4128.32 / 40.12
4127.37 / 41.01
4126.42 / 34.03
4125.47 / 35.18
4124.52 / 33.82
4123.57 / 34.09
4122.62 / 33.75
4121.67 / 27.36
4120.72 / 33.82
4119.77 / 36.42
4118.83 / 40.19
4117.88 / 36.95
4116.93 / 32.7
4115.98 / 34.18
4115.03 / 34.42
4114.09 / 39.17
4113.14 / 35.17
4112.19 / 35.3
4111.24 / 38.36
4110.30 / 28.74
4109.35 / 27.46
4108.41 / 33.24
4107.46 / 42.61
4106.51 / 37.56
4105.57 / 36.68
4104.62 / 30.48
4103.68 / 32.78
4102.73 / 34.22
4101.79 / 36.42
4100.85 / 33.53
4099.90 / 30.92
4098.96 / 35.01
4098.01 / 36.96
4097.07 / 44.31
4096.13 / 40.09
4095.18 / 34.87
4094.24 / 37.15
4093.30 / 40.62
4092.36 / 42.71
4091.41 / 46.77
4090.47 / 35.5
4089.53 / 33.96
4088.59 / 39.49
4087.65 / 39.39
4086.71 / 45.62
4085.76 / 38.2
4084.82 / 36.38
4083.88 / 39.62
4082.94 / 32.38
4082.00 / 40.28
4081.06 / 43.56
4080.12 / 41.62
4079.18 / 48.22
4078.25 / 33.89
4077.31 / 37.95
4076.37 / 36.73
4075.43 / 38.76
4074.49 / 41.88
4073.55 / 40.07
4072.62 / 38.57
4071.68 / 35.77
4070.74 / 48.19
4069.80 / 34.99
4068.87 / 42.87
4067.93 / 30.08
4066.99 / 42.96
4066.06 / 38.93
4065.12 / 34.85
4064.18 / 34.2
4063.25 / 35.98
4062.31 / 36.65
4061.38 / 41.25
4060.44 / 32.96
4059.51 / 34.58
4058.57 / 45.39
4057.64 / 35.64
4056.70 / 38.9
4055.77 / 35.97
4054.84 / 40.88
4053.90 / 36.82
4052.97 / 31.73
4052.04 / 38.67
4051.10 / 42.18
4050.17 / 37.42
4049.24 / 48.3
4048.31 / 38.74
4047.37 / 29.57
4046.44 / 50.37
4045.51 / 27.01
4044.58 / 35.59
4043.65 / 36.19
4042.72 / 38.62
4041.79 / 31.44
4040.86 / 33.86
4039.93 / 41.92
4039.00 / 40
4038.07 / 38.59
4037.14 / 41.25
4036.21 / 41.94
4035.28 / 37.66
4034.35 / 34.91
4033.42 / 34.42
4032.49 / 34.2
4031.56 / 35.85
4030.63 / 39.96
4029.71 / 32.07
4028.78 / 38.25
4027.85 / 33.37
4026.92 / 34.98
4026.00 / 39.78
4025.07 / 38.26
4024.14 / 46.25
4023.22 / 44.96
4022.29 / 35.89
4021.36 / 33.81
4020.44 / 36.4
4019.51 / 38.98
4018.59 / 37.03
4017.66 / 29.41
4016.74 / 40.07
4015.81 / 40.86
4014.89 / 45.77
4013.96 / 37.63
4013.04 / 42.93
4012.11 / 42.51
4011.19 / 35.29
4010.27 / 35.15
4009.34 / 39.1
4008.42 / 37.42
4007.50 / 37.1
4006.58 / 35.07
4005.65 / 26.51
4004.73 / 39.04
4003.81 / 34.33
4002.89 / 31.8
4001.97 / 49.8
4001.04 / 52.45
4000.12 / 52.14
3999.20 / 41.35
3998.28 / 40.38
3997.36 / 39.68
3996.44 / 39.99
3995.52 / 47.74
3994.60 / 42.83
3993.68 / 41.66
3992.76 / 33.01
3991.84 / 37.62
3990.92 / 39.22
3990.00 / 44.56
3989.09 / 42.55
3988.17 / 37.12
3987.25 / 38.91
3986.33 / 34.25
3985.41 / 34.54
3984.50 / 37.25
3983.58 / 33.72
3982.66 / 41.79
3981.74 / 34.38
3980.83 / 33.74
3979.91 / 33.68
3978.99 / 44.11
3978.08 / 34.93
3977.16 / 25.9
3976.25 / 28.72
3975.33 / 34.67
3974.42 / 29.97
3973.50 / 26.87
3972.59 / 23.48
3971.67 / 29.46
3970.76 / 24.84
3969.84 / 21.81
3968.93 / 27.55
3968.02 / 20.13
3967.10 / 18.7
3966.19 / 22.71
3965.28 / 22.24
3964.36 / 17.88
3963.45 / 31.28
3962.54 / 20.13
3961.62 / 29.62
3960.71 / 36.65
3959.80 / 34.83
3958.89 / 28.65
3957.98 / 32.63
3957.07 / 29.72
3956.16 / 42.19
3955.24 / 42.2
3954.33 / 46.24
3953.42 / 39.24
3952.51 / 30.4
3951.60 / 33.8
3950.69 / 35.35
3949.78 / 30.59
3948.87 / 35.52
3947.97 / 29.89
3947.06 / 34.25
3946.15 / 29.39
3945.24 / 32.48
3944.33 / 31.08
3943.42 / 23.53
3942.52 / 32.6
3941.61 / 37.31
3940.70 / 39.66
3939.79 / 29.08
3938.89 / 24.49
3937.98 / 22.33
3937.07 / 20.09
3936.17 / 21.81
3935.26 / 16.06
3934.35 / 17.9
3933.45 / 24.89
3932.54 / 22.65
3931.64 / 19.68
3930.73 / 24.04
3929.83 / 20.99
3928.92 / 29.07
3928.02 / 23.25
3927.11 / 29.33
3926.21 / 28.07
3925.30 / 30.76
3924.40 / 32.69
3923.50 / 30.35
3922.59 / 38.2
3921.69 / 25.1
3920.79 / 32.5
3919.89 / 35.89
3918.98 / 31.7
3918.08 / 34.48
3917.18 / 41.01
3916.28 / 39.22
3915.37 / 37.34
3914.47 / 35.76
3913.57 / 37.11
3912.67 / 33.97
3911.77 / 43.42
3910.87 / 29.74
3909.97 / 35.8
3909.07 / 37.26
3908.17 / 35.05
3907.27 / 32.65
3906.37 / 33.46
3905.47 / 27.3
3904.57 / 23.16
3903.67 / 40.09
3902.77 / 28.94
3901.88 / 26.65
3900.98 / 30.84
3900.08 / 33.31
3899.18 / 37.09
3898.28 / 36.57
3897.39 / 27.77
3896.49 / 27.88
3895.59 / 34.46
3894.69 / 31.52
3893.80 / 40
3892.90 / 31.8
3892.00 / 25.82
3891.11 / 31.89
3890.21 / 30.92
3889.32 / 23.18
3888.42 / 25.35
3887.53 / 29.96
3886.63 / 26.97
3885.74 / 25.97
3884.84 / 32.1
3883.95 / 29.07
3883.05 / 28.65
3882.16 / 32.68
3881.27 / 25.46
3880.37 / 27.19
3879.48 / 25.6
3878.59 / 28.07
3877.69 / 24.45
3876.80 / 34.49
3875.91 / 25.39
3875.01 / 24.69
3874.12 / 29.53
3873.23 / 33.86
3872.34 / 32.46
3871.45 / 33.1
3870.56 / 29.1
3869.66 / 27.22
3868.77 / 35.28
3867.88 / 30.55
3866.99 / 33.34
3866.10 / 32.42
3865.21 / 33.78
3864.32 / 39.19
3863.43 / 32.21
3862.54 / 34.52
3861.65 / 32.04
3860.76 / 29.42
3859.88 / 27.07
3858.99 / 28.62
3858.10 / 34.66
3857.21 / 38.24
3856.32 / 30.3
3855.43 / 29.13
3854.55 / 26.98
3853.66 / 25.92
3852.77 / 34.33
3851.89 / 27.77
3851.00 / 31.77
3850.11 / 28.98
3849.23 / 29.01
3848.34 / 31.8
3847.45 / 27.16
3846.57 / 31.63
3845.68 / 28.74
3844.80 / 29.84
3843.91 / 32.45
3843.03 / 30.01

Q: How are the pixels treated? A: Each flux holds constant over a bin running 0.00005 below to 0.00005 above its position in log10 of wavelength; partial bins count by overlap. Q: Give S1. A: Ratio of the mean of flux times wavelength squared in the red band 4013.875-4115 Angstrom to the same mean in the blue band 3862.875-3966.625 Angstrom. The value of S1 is 1.3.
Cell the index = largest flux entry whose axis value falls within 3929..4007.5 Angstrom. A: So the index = 52.45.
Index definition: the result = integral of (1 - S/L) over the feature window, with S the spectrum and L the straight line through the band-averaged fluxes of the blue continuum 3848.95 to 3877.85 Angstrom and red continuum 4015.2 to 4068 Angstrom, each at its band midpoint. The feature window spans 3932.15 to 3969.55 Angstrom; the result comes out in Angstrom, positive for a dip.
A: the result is 5.5 Angstrom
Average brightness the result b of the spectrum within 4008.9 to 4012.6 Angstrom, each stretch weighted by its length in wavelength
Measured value 38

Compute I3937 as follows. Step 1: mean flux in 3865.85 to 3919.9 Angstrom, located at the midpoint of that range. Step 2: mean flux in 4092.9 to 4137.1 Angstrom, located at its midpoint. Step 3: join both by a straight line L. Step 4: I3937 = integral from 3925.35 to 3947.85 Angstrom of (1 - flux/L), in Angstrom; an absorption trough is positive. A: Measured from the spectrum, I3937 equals 4.1 Angstrom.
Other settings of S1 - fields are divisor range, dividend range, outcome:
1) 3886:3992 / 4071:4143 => 1.31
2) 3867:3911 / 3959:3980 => 0.95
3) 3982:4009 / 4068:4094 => 1.05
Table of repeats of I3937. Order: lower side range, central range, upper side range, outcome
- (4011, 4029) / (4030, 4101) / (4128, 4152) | 1.2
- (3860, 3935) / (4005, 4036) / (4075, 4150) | -2.5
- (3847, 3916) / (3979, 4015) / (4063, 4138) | -4.9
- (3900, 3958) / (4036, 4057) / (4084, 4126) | -2.1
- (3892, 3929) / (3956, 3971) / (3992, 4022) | 3.9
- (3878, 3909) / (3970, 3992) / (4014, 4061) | 0.4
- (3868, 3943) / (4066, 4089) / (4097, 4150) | -2.7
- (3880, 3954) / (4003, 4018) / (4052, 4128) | -1.4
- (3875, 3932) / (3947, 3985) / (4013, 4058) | 3.3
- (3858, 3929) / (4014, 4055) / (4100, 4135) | -4.7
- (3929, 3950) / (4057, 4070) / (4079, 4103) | -0.3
